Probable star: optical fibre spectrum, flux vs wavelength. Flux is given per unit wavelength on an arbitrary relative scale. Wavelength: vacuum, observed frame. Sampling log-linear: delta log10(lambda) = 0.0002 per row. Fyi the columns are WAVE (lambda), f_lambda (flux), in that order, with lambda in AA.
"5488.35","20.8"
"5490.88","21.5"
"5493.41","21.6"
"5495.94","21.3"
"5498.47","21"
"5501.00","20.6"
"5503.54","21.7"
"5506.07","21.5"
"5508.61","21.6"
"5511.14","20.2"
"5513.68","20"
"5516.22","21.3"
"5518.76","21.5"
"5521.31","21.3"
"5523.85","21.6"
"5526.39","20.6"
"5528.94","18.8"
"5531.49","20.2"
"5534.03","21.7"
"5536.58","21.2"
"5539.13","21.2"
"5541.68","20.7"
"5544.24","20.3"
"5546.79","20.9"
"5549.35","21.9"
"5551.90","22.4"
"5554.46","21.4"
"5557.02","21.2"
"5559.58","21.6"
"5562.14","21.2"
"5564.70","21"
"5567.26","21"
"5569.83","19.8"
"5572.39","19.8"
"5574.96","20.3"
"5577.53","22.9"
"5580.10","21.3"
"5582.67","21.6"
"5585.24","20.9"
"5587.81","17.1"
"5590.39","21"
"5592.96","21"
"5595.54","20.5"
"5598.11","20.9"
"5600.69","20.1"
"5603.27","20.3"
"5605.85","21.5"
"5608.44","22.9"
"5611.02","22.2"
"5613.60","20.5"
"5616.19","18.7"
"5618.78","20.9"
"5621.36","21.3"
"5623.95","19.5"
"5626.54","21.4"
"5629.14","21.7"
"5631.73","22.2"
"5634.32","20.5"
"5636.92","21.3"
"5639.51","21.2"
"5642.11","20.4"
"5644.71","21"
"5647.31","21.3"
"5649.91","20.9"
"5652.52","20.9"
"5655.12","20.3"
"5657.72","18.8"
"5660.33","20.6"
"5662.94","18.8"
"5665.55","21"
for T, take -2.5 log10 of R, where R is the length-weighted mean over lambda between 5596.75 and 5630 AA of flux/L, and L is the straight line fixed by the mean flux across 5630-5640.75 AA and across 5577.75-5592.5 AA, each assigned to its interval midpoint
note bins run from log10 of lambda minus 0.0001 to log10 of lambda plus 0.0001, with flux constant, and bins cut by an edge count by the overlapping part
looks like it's 0.01 mag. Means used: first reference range 20.6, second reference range 21.3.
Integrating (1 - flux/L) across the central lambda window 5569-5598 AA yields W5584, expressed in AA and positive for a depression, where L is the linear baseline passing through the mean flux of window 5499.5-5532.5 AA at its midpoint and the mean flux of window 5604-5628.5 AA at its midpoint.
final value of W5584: 0.5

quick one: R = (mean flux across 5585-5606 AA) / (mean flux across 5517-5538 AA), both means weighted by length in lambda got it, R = 0.97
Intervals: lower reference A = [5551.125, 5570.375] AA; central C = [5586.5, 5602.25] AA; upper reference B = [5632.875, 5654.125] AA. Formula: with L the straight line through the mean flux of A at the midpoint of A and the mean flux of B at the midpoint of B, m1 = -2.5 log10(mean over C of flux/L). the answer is 0.05 mag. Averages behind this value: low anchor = 21.2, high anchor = 20.9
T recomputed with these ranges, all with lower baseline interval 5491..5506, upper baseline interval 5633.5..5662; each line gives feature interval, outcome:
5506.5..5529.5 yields 0.018 mag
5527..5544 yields 0.027 mag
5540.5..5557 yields -0.010 mag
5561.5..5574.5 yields 0.024 mag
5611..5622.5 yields 0.011 mag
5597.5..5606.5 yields 0.011 mag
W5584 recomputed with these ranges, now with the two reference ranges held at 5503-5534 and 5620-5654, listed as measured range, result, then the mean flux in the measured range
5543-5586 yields -0.4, 21.2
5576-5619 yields 0.3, 20.8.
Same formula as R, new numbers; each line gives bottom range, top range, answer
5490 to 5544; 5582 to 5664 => 0.99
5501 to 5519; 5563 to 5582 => 0.99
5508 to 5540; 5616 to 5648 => 1.00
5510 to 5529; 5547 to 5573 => 1.02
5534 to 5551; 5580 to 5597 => 0.97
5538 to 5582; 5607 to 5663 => 0.99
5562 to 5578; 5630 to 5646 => 1.02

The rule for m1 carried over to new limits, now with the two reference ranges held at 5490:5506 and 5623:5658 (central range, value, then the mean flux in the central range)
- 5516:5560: 0.005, 21.1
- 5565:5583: 0.008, 20.9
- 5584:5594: 0.056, 20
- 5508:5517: 0.029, 20.7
